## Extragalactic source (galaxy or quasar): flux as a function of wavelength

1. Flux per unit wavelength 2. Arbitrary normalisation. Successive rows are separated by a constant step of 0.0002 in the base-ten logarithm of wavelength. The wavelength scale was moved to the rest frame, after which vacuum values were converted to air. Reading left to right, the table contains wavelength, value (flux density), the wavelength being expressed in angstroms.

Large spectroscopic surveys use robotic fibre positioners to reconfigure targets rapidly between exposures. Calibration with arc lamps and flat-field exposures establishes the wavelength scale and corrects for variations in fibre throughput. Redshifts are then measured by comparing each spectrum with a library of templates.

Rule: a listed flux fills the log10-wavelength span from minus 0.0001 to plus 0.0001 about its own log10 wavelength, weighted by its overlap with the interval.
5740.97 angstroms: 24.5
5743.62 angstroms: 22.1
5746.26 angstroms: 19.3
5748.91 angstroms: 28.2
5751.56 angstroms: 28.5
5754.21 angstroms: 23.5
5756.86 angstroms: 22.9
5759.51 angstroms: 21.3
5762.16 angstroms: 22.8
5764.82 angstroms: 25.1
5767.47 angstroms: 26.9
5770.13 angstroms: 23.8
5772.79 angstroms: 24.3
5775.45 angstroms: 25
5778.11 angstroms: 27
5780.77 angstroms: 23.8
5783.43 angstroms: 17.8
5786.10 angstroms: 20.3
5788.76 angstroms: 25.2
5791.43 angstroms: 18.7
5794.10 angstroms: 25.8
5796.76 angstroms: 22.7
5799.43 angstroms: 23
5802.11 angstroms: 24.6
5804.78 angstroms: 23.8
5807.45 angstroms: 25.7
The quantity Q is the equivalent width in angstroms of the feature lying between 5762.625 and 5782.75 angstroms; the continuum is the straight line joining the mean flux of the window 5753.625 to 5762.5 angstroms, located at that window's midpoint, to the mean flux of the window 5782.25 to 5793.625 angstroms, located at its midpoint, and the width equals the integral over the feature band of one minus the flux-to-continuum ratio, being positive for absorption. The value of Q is -2.81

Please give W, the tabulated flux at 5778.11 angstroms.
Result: 27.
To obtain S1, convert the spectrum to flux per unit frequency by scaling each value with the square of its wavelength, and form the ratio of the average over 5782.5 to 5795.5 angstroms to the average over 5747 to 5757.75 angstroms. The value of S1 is 0.86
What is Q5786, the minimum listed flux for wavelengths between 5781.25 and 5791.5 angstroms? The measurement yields 17.8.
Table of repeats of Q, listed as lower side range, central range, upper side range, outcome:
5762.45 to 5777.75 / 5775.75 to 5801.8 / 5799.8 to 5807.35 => 1.83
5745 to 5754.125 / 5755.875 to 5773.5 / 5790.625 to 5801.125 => 0.34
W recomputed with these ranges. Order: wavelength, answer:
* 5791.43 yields 18.7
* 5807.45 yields 25.7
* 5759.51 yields 21.3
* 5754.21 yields 23.5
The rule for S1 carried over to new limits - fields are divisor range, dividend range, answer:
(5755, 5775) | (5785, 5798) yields 0.95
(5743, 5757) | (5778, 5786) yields 0.91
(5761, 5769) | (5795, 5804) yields 0.96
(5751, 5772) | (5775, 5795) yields 0.95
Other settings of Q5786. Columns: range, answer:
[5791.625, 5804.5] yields 22.7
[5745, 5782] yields 19.3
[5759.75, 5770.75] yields 22.8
